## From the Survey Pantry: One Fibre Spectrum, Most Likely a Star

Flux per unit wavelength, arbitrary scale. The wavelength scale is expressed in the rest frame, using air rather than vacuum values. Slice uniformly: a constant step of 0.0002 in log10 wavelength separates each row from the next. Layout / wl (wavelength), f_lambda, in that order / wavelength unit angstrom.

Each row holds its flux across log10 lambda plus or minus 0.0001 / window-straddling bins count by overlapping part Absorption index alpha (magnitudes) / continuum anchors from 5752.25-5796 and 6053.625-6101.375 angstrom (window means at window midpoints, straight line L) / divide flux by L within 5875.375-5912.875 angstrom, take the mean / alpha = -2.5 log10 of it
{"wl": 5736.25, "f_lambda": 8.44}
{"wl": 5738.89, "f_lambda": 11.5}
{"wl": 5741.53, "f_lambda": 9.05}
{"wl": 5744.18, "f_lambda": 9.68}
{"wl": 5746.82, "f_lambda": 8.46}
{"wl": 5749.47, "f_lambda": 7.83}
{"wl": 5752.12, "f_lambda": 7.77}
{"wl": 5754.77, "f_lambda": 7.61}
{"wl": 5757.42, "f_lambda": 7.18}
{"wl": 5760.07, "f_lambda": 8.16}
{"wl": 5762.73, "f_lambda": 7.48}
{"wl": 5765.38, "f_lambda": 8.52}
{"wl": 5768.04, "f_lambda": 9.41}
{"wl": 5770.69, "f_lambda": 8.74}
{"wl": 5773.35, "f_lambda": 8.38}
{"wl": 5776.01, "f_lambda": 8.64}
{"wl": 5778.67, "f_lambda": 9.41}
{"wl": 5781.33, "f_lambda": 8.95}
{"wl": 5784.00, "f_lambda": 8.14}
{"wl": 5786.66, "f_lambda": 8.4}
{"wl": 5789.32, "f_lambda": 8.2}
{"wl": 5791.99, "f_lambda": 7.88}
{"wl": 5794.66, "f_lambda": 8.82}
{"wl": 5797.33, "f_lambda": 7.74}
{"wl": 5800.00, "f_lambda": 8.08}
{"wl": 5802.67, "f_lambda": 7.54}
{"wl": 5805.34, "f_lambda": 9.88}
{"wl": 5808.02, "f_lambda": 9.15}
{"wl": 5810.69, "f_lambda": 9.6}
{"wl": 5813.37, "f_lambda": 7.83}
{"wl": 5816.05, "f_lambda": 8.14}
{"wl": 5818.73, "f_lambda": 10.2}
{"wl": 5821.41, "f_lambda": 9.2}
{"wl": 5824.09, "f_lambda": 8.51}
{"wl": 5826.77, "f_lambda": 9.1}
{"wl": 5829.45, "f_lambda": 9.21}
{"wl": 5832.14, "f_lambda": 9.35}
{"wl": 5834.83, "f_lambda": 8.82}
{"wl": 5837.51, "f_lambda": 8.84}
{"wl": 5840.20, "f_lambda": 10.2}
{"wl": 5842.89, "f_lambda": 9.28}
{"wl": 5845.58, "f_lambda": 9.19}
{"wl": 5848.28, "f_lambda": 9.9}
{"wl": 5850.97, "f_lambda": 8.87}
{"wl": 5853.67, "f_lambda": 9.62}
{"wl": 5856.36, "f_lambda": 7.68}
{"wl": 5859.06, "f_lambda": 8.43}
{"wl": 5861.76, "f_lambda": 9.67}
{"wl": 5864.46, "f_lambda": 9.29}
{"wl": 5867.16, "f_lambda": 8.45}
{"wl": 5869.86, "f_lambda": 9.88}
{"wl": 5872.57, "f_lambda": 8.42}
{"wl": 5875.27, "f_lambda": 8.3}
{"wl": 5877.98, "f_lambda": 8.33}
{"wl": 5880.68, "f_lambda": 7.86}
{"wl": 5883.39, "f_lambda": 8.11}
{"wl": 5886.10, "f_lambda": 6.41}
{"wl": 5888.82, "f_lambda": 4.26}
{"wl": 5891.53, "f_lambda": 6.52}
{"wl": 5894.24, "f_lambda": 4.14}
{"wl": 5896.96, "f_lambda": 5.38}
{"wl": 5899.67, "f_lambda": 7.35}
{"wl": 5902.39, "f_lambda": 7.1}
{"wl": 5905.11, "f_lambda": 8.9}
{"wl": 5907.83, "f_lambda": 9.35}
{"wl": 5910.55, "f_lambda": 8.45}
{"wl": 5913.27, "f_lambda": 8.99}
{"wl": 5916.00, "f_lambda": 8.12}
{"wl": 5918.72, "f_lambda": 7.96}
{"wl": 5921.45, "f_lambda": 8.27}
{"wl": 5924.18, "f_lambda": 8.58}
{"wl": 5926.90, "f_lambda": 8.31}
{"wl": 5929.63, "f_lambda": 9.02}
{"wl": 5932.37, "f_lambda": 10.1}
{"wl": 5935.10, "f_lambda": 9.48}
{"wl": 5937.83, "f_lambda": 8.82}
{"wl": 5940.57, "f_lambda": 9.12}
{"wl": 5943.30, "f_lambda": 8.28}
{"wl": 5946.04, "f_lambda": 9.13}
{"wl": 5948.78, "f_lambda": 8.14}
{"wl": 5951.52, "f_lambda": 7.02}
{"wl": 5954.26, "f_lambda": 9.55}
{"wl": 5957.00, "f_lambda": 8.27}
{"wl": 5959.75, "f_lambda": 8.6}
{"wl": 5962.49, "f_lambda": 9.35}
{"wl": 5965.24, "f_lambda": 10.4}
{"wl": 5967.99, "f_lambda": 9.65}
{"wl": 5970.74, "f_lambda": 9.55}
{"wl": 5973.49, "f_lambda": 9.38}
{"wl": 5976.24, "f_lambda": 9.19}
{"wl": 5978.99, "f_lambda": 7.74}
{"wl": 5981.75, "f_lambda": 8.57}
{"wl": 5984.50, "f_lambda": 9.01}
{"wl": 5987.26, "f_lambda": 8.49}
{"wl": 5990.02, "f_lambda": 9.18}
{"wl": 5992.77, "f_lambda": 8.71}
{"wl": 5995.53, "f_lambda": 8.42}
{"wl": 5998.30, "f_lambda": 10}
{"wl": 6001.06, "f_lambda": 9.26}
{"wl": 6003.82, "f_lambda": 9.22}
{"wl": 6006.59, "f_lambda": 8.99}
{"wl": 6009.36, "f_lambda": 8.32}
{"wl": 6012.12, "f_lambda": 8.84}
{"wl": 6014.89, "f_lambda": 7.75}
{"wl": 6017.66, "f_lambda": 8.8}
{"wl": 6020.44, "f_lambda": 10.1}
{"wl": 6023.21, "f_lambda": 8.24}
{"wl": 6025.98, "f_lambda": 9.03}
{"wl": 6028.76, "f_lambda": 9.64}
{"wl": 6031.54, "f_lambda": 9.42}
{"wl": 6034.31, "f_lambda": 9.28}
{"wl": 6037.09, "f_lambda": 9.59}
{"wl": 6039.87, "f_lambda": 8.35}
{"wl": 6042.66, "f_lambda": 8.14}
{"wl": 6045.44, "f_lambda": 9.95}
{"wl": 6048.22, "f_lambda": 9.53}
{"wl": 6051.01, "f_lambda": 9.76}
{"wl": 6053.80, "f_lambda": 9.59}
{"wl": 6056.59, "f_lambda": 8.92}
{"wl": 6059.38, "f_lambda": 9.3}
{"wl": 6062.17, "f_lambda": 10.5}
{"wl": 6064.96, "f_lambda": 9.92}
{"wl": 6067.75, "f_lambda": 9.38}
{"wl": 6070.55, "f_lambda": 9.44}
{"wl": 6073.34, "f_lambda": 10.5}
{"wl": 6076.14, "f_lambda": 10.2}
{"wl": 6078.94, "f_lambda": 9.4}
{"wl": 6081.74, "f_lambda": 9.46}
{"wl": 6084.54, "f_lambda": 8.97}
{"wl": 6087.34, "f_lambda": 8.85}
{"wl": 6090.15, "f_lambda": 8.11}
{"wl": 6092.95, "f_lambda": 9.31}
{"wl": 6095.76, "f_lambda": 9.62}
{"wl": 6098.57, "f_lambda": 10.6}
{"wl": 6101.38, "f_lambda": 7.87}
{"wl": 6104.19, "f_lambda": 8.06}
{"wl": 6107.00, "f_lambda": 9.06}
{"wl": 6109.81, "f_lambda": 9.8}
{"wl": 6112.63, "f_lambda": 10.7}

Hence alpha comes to 0.221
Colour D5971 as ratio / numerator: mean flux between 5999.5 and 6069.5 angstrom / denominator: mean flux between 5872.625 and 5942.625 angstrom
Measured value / 1.16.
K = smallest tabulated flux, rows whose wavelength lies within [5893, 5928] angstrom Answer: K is 4.14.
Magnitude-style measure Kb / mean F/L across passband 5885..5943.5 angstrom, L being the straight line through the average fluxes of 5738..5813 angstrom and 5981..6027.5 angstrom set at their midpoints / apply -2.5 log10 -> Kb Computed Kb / 0.12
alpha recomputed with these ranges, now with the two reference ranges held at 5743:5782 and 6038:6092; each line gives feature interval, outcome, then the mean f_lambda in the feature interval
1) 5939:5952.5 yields 0.077 mag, 8.38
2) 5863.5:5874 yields -0.031 mag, 9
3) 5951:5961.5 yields 0.065 mag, 8.51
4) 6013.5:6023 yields 0.052 mag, 8.8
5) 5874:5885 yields 0.086 mag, 8.11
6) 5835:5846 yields -0.083 mag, 9.34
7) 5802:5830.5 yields -0.049 mag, 8.97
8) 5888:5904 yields 0.440 mag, 5.89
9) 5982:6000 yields 0.023 mag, 8.95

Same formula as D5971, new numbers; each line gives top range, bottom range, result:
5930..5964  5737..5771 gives 1.03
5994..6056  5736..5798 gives 1.07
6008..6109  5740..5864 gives 1.06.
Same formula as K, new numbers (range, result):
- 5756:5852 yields 7.18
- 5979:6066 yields 7.75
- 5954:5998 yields 7.74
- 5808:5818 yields 7.83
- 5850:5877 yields 7.68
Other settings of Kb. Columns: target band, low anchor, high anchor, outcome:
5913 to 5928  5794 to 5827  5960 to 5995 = 0.079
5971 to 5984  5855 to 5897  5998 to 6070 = -0.020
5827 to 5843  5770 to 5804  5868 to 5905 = -0.190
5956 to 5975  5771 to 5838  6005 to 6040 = -0.050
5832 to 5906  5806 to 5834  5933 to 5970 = 0.111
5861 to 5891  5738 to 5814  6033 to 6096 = 0.106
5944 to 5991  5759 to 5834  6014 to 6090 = 0.027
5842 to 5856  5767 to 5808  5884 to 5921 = -0.181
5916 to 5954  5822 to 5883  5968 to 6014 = 0.037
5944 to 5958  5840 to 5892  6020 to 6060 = 0.050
